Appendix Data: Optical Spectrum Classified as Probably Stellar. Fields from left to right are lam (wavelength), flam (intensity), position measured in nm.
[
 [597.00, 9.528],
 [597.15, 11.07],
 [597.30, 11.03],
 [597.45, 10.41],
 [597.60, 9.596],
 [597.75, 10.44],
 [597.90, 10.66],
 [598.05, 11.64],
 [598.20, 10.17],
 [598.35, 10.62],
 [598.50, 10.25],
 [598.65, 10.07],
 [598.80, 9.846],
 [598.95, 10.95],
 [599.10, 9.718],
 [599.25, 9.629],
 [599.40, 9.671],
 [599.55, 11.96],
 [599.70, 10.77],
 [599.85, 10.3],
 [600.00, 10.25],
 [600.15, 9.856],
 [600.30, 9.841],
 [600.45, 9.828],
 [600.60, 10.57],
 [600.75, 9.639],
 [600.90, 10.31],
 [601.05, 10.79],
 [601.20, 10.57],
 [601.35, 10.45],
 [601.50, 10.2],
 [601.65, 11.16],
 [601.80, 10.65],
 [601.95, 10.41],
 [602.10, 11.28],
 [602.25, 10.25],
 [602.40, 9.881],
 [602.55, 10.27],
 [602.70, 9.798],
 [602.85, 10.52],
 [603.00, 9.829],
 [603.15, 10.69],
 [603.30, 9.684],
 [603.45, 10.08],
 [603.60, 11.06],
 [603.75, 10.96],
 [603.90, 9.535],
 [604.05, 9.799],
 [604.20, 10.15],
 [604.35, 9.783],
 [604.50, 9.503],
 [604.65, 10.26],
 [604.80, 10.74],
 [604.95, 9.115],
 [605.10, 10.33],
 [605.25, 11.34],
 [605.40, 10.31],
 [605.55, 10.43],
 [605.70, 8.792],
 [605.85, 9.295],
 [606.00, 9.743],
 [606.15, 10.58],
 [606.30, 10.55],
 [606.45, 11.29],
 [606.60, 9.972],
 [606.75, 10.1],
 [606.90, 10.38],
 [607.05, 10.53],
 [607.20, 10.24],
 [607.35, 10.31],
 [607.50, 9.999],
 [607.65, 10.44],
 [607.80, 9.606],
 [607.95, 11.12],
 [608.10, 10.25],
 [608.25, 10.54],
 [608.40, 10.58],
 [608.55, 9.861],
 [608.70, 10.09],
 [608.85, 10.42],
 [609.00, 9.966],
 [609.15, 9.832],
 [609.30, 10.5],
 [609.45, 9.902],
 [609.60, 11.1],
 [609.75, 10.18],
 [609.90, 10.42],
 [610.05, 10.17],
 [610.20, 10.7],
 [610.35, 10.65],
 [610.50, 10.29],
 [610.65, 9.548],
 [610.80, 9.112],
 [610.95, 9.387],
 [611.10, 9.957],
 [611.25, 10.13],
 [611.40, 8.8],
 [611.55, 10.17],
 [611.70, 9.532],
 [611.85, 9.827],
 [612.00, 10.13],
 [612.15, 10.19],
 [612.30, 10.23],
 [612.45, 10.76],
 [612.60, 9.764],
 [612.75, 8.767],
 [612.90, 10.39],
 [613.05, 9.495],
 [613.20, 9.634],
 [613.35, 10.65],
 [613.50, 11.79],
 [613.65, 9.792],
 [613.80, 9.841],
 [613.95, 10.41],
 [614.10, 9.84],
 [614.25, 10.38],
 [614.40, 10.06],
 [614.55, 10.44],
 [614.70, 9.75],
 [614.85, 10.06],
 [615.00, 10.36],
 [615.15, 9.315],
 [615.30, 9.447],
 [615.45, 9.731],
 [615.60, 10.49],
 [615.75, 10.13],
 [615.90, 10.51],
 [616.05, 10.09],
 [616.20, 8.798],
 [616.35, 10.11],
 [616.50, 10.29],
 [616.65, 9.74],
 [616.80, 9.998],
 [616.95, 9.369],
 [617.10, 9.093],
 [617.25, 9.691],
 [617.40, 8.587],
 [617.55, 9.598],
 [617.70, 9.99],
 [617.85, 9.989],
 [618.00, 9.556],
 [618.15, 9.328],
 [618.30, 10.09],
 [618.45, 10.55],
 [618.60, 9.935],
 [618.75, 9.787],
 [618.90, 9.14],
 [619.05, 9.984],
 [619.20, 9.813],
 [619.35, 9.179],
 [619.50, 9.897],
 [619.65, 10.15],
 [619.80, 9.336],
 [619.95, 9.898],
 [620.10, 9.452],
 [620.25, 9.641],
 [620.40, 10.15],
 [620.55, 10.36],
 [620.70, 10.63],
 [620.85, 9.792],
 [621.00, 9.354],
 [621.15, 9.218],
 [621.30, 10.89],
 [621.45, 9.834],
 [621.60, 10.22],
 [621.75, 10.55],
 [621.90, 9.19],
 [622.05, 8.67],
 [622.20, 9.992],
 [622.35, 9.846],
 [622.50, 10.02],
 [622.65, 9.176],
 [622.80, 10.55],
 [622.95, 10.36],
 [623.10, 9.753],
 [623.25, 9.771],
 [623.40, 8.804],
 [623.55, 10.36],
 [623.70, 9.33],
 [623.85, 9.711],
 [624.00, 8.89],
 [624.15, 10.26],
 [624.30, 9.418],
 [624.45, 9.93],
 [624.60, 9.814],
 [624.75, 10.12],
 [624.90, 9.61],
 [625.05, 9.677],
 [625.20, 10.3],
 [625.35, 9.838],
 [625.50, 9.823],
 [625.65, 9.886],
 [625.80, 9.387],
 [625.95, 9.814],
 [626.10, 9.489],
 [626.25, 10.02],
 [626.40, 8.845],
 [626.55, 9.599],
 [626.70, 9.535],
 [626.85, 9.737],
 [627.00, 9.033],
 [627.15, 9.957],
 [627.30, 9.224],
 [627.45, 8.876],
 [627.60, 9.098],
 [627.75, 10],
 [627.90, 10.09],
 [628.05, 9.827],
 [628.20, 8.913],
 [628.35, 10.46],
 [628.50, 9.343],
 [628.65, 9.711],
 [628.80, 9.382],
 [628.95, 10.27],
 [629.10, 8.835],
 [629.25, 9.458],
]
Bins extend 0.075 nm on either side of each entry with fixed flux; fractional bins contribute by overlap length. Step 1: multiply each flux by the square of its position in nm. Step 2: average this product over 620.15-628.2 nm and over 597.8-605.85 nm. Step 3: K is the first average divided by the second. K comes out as 1.02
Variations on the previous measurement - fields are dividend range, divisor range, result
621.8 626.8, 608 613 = 1.01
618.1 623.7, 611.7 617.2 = 1.00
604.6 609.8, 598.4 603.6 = 1.02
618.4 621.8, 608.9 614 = 1.01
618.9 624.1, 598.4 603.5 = 1.02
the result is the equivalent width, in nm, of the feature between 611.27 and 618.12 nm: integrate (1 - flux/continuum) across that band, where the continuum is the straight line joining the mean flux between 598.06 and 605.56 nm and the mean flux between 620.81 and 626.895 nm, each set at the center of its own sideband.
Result 0.05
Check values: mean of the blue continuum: 10.3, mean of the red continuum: 9.74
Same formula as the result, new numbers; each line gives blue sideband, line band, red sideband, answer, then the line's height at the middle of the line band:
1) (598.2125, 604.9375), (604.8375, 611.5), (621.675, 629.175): -0.04 nm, 10.1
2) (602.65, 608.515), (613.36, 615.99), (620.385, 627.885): -0.05 nm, 9.98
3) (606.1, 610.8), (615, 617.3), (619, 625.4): 0.05 nm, 10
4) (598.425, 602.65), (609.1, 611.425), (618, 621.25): 0.00 nm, 10.1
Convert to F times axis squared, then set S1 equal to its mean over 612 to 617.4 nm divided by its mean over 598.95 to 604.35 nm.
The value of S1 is 1.01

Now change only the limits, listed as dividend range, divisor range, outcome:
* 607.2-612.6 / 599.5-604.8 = 1.01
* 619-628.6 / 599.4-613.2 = 1.01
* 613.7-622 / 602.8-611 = 1.00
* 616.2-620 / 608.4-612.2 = 0.99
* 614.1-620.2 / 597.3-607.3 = 1.00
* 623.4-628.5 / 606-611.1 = 1.00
